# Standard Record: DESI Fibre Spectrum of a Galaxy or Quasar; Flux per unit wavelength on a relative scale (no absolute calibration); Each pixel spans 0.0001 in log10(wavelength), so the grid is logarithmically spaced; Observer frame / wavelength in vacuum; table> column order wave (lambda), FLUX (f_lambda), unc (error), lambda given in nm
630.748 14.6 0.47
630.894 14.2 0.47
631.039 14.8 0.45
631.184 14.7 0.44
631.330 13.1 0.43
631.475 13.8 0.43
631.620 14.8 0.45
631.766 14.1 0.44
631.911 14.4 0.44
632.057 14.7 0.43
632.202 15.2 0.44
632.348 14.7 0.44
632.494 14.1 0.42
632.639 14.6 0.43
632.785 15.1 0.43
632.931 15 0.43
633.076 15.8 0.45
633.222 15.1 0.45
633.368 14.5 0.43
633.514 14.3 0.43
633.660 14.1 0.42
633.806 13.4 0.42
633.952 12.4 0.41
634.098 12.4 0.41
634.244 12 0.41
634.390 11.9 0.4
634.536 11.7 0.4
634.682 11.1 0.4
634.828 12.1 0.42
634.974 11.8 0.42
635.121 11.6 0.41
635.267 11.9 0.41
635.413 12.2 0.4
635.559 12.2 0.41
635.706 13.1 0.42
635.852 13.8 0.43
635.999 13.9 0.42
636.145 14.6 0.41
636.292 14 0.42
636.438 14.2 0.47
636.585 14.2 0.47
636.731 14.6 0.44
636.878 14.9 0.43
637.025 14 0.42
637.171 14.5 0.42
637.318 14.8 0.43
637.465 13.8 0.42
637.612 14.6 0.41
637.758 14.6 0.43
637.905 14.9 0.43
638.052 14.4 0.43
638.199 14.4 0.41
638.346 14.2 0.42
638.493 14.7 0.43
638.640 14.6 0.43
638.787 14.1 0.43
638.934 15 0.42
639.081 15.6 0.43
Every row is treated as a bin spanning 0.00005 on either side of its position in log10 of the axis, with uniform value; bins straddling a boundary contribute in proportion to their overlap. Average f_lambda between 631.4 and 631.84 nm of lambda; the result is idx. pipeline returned 14.3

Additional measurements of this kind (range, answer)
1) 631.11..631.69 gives 14.1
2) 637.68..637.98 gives 14.8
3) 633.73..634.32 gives 12.6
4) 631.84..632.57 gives 14.6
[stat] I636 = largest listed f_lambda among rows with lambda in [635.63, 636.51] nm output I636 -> 14.6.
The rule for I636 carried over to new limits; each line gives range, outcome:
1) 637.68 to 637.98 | 14.9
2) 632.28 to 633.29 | 15.8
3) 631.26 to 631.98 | 14.8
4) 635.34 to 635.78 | 13.1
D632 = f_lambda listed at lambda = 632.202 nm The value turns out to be 15.2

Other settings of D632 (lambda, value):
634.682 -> 11.1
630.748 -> 14.6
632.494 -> 14.1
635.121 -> 11.6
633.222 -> 15.1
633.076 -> 15.8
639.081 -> 15.6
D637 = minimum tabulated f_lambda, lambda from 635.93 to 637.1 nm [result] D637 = 13.9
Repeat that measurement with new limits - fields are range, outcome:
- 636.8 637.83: 13.8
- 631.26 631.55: 13.1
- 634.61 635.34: 11.1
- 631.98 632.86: 14.1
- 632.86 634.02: 12.4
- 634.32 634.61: 11.7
